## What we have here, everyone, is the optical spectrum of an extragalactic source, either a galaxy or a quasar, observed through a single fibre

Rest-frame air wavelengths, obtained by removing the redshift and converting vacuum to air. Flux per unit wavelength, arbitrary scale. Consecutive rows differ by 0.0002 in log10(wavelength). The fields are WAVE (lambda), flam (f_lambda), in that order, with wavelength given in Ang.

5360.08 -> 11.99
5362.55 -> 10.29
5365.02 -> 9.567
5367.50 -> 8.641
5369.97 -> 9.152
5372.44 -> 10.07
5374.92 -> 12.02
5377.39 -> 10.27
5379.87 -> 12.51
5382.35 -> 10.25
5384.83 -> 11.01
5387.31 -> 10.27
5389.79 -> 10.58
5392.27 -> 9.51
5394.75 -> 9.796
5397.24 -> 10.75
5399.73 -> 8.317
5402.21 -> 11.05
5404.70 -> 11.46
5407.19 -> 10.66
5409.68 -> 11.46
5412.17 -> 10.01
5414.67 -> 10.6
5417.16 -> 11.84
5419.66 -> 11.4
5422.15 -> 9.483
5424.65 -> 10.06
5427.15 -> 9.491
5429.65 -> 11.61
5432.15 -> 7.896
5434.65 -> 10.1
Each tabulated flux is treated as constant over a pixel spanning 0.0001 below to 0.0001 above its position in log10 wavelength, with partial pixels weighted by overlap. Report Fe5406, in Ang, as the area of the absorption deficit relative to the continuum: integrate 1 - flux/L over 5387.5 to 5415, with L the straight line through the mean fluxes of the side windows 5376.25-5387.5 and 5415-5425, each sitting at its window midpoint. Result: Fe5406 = 1.17 Ang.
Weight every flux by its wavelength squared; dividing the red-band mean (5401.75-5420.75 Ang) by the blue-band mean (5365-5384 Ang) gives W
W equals 1.1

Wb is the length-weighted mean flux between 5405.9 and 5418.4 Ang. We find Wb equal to 10.9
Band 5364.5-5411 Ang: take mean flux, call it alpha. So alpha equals 10.4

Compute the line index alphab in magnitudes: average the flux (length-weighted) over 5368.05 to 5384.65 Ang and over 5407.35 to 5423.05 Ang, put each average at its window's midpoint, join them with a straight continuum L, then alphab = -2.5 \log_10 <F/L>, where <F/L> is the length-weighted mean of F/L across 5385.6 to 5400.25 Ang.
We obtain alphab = 0.077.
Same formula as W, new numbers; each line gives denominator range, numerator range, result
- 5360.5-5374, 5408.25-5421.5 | 1.15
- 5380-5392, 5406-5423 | 1.03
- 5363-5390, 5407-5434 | 1.02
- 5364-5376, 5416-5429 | 1.09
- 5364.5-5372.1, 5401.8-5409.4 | 1.23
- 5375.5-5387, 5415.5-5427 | 0.98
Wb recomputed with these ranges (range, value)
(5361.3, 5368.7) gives 9.5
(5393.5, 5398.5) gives 10.3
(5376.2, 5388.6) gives 10.9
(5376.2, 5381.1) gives 11.4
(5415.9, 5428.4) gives 10.5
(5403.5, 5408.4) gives 11.1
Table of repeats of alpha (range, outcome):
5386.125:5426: 10.5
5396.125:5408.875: 10.5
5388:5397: 10.1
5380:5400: 10.3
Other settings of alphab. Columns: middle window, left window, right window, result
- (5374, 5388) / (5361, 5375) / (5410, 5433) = -0.11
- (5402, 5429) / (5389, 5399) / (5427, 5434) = -0.09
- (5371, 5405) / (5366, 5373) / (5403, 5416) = -0.06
